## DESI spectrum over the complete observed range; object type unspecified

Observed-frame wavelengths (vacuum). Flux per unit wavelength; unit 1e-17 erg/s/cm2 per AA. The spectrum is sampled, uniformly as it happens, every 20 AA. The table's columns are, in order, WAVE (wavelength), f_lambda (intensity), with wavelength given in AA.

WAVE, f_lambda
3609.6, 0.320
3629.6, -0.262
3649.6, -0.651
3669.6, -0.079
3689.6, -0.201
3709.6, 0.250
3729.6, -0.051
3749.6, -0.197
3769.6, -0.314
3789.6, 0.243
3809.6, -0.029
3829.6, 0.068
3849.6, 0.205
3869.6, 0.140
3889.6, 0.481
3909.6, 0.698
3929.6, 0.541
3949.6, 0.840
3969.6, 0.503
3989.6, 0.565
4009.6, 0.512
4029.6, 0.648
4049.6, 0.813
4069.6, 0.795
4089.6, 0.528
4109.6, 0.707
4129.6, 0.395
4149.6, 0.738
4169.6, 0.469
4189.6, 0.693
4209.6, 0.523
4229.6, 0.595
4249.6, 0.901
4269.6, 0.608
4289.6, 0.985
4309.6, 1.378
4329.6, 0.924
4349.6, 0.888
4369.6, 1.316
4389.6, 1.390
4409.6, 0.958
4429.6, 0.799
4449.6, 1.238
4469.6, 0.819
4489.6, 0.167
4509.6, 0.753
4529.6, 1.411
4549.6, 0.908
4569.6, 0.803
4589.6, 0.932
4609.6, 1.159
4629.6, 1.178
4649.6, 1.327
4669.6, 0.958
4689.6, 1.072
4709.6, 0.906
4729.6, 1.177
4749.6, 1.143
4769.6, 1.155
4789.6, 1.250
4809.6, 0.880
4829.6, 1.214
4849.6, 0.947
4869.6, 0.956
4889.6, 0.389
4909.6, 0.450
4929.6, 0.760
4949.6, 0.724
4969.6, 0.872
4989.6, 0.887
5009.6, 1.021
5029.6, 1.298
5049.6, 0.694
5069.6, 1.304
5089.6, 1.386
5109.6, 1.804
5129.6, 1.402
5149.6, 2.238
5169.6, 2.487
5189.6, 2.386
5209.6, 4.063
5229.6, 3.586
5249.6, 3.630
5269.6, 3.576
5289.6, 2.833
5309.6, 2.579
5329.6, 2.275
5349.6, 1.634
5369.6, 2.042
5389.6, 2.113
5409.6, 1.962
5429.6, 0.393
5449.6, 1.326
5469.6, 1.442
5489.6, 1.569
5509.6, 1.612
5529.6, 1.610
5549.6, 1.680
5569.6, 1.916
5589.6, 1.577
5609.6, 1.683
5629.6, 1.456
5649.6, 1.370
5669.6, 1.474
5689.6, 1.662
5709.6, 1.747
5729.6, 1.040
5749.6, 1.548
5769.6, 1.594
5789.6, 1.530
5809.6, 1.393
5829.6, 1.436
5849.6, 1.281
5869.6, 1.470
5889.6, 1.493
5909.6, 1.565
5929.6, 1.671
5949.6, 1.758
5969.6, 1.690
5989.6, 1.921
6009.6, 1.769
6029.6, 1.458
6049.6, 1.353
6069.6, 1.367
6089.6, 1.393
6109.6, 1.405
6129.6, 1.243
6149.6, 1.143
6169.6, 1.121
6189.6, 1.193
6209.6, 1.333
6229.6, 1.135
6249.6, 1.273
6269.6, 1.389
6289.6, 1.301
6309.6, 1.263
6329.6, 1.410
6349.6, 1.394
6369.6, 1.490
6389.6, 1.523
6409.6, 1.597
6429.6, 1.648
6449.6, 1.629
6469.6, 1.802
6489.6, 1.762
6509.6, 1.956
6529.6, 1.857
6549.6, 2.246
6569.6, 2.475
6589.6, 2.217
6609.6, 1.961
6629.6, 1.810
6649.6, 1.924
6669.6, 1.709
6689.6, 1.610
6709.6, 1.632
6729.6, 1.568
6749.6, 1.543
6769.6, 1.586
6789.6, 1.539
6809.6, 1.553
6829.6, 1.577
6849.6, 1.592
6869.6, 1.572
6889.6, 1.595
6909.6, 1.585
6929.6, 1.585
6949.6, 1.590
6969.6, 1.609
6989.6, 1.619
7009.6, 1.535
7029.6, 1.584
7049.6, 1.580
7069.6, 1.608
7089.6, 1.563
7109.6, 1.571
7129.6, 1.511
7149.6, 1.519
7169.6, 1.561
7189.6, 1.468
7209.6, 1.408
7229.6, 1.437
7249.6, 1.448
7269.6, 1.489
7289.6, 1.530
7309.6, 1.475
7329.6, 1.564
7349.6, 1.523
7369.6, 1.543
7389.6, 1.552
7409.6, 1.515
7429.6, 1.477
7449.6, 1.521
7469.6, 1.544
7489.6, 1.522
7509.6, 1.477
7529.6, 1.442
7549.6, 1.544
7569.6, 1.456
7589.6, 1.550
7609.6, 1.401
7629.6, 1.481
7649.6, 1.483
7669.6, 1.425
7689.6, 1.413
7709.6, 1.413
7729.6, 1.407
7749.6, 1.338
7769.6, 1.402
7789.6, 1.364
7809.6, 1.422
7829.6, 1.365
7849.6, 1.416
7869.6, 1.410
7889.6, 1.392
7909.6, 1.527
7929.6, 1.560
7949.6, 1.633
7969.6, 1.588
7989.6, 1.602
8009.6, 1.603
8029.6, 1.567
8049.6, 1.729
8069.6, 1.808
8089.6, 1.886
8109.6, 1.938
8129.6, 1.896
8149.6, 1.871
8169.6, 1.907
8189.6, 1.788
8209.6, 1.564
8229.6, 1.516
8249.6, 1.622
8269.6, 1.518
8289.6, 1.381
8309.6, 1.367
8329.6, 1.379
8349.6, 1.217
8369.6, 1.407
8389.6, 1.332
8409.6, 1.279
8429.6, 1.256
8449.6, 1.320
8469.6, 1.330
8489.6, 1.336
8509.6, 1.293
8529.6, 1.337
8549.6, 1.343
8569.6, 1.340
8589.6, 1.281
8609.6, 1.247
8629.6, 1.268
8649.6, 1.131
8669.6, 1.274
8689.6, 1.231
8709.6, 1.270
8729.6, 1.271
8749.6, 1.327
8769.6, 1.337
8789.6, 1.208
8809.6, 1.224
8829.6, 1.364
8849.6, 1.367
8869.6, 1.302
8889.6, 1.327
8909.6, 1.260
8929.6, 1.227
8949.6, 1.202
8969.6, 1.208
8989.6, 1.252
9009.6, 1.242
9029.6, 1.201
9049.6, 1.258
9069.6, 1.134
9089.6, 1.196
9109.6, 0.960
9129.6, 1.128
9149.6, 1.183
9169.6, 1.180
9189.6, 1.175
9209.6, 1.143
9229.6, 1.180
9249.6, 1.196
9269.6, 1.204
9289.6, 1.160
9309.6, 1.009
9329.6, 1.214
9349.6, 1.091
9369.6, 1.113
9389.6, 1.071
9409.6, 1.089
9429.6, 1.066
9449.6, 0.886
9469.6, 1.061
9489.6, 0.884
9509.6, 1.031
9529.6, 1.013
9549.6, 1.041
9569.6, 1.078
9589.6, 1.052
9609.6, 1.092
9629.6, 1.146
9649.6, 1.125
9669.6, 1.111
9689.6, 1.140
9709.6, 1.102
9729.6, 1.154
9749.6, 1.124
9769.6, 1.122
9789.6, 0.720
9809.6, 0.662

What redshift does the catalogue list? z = 3.246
